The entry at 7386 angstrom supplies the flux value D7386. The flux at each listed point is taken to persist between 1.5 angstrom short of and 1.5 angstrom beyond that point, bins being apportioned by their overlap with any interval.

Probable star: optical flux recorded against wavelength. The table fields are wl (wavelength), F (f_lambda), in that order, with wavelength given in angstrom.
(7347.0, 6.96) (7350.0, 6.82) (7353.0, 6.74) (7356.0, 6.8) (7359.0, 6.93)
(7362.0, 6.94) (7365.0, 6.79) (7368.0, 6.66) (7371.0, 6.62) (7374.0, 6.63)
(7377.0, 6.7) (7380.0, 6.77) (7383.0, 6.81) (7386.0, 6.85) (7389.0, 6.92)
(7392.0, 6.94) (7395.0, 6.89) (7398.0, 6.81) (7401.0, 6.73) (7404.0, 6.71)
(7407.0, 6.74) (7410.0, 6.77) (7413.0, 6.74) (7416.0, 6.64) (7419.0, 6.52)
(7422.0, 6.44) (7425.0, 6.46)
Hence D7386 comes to 6.85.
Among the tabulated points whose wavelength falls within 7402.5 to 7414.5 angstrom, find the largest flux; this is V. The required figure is 6.77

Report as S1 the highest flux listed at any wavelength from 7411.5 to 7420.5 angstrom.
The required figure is 6.74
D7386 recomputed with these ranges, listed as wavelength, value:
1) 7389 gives 6.92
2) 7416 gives 6.64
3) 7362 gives 6.94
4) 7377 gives 6.7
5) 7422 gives 6.44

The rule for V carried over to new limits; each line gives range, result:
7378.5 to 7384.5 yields 6.81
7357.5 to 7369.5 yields 6.94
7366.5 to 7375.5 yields 6.66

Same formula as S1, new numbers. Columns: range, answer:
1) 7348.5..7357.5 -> 6.82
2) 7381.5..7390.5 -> 6.92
